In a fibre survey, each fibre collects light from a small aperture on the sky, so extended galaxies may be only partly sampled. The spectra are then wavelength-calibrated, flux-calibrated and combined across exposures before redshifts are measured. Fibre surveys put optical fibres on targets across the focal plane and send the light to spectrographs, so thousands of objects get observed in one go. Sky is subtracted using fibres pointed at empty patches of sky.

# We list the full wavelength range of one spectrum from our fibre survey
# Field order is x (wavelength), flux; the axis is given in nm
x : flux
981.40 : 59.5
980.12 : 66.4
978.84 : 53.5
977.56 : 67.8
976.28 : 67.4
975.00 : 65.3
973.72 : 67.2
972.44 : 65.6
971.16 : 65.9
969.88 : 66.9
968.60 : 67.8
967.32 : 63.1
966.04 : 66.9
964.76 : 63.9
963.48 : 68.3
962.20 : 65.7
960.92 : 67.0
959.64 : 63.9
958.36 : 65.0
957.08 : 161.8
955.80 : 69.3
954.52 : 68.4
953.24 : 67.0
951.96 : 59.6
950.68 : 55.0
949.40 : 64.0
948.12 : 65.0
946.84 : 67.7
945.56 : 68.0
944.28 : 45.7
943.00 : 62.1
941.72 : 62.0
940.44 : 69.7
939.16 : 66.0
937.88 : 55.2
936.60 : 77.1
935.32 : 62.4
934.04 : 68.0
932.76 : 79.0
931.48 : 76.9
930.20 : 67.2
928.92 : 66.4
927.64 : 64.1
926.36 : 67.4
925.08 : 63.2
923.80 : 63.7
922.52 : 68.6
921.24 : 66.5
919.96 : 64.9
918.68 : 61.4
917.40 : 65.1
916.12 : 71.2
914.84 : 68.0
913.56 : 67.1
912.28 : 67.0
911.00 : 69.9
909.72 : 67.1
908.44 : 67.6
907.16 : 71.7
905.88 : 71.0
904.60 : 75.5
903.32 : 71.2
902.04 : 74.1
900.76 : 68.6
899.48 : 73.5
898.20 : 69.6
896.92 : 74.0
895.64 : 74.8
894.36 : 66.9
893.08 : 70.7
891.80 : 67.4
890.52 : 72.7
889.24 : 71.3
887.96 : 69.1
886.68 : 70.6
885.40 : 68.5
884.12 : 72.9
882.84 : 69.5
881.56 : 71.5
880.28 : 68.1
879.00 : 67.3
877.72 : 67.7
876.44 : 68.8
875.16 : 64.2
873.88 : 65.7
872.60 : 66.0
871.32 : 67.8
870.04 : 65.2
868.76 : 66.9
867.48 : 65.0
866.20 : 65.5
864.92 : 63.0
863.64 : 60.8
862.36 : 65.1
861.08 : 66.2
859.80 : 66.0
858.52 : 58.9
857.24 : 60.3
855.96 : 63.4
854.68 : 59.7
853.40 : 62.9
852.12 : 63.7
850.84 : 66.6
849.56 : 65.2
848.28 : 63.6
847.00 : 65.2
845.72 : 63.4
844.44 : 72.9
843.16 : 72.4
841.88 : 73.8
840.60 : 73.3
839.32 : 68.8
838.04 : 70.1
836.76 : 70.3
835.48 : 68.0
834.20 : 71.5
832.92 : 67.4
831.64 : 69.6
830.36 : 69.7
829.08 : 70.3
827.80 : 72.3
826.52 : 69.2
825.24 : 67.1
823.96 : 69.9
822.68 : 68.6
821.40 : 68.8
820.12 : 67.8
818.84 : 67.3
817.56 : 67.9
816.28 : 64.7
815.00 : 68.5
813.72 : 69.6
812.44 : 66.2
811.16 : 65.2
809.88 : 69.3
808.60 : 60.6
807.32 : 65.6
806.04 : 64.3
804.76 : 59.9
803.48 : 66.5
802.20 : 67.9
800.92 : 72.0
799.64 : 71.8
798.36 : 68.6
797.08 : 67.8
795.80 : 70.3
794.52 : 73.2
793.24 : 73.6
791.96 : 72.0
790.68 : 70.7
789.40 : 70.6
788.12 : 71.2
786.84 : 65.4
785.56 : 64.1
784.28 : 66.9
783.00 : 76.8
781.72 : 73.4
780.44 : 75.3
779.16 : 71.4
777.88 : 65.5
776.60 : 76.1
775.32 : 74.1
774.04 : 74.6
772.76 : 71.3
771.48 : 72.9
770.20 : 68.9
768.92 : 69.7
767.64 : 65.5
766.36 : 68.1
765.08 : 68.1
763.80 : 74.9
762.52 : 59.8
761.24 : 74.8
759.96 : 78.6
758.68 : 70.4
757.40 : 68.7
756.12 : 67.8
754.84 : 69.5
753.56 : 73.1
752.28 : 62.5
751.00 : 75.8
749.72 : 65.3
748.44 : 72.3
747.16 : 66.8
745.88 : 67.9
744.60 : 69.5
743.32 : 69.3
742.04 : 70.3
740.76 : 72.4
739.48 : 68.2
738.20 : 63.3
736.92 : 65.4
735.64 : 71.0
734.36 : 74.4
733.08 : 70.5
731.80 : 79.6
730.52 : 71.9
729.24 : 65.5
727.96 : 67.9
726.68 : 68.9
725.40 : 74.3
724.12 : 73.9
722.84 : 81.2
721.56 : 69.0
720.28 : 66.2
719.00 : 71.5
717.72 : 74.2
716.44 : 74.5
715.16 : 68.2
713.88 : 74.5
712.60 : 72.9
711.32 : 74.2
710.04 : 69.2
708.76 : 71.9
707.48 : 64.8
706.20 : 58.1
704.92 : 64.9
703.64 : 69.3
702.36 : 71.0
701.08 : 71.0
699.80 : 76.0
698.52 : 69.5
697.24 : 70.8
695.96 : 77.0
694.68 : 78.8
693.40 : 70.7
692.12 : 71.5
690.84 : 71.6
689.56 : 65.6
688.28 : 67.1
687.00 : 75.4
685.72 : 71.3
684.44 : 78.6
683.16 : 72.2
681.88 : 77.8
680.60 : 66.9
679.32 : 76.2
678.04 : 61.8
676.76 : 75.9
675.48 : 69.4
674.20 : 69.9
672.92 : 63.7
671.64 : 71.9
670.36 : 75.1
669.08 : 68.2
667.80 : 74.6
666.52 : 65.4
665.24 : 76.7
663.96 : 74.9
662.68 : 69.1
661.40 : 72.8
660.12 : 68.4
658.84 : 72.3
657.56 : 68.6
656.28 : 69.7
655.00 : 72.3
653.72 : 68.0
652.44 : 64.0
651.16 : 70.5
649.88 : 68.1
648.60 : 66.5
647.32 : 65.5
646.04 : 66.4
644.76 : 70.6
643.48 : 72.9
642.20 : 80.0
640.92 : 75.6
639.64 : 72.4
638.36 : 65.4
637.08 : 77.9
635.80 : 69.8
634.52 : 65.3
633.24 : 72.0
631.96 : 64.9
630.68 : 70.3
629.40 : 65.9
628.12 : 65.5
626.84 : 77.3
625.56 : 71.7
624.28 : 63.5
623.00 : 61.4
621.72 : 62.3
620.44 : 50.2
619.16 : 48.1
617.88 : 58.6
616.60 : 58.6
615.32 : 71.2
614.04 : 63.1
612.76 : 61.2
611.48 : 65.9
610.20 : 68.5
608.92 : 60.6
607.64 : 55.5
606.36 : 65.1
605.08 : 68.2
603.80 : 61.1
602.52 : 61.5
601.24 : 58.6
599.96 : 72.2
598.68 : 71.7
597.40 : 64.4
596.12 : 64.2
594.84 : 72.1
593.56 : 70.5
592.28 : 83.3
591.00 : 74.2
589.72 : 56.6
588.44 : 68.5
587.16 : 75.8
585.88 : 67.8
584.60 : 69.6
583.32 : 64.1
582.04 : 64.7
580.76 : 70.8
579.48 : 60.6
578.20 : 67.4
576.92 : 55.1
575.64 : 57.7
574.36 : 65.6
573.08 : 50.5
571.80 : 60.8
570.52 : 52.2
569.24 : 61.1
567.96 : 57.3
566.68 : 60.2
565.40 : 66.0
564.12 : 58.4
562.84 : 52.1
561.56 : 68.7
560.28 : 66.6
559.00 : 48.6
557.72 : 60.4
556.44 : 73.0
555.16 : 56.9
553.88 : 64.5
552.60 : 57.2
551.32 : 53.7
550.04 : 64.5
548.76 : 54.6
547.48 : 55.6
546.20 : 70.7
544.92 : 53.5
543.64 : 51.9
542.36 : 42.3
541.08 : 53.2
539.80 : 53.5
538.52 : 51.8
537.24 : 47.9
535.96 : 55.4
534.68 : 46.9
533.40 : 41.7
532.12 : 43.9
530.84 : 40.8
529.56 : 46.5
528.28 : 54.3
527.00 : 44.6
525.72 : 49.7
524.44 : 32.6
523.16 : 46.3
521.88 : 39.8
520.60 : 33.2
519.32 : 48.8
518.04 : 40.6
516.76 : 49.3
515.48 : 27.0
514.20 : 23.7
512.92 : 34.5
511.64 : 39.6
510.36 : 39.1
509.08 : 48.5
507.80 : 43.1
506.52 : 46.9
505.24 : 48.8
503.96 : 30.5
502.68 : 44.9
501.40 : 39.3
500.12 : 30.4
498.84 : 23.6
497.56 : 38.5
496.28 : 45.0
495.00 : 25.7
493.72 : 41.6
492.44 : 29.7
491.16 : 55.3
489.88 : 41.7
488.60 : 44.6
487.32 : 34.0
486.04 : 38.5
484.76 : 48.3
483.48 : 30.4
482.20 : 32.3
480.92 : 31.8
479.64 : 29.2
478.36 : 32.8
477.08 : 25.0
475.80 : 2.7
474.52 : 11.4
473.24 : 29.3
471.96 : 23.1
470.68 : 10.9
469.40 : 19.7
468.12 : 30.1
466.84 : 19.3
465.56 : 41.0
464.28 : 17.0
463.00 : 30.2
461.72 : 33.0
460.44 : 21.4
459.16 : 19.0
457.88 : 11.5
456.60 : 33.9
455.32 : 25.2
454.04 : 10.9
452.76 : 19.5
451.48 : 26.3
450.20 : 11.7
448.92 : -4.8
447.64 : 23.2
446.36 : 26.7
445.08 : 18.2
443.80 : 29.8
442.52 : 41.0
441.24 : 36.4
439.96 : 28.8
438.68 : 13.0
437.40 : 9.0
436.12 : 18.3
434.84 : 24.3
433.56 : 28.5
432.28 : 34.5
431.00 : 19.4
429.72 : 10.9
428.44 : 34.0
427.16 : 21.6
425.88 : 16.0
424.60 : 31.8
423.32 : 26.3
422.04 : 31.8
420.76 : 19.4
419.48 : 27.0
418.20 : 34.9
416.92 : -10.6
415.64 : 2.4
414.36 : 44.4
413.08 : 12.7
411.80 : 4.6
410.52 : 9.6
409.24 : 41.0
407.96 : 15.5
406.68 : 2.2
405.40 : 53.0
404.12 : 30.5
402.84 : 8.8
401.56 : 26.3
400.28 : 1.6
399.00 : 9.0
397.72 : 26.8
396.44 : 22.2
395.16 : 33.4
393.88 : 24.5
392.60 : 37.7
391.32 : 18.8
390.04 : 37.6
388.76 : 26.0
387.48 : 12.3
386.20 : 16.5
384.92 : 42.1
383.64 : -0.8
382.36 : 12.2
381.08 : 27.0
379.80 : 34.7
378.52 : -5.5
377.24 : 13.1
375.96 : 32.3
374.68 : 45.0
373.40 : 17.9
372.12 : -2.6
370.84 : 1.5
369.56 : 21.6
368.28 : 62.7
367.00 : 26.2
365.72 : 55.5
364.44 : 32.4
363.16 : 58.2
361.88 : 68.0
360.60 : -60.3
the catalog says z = 0.20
